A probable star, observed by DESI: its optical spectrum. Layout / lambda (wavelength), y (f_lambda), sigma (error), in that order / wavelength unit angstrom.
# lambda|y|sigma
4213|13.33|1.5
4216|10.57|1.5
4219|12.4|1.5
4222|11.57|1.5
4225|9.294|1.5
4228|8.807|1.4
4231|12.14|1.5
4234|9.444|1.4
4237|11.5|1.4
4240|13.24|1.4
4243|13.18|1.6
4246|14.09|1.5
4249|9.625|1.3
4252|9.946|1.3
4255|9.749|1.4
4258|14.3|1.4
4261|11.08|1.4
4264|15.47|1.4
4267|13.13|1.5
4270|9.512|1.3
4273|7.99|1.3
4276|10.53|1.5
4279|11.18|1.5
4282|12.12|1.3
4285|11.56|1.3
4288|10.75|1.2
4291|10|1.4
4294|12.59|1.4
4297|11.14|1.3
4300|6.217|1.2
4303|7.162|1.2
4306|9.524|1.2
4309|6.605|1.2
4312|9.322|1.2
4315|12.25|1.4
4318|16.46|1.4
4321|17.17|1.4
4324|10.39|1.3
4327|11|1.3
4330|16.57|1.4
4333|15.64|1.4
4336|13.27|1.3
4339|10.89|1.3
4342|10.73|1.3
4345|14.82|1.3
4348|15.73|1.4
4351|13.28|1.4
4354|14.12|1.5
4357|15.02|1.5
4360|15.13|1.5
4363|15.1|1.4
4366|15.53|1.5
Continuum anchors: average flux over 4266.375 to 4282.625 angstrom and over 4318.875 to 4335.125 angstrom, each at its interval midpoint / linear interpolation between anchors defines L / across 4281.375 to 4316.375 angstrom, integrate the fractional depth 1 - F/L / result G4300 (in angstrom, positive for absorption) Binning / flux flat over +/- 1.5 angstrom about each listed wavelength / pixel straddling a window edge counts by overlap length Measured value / 6.5 angstrom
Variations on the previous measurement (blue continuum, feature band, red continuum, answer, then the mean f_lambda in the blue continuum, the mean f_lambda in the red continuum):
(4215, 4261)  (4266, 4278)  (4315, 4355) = 1.9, 11.3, 13.8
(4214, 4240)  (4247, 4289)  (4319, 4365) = 2.6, 10.9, 14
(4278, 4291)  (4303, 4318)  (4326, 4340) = 3.2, 11.2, 13.7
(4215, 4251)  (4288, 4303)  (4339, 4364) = 3.5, 11.3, 14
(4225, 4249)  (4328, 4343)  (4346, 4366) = 0.8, 11.5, 14.8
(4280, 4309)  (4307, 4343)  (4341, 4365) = -0.8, 9.95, 14.3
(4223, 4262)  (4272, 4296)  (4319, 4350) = 2.8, 11.3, 13.7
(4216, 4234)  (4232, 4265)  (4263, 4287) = -2.7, 10.7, 11.3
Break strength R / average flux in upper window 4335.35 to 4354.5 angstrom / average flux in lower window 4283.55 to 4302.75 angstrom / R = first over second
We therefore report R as 1.30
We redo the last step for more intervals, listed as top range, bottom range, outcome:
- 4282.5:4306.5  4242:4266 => 0.82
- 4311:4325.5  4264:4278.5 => 1.22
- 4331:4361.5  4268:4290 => 1.32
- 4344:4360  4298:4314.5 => 1.80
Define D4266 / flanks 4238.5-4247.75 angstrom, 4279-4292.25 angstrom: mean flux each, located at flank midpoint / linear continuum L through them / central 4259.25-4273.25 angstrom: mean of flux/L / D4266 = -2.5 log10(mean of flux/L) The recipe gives 0.04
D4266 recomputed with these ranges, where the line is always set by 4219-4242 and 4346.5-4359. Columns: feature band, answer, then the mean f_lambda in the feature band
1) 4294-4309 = 0.44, 8.73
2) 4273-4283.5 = 0.15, 10.8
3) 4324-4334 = 0.01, 13.7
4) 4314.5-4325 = -0.06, 14.4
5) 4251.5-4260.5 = 0.03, 11.5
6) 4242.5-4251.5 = -0.04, 11.9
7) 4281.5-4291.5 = 0.14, 11.1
